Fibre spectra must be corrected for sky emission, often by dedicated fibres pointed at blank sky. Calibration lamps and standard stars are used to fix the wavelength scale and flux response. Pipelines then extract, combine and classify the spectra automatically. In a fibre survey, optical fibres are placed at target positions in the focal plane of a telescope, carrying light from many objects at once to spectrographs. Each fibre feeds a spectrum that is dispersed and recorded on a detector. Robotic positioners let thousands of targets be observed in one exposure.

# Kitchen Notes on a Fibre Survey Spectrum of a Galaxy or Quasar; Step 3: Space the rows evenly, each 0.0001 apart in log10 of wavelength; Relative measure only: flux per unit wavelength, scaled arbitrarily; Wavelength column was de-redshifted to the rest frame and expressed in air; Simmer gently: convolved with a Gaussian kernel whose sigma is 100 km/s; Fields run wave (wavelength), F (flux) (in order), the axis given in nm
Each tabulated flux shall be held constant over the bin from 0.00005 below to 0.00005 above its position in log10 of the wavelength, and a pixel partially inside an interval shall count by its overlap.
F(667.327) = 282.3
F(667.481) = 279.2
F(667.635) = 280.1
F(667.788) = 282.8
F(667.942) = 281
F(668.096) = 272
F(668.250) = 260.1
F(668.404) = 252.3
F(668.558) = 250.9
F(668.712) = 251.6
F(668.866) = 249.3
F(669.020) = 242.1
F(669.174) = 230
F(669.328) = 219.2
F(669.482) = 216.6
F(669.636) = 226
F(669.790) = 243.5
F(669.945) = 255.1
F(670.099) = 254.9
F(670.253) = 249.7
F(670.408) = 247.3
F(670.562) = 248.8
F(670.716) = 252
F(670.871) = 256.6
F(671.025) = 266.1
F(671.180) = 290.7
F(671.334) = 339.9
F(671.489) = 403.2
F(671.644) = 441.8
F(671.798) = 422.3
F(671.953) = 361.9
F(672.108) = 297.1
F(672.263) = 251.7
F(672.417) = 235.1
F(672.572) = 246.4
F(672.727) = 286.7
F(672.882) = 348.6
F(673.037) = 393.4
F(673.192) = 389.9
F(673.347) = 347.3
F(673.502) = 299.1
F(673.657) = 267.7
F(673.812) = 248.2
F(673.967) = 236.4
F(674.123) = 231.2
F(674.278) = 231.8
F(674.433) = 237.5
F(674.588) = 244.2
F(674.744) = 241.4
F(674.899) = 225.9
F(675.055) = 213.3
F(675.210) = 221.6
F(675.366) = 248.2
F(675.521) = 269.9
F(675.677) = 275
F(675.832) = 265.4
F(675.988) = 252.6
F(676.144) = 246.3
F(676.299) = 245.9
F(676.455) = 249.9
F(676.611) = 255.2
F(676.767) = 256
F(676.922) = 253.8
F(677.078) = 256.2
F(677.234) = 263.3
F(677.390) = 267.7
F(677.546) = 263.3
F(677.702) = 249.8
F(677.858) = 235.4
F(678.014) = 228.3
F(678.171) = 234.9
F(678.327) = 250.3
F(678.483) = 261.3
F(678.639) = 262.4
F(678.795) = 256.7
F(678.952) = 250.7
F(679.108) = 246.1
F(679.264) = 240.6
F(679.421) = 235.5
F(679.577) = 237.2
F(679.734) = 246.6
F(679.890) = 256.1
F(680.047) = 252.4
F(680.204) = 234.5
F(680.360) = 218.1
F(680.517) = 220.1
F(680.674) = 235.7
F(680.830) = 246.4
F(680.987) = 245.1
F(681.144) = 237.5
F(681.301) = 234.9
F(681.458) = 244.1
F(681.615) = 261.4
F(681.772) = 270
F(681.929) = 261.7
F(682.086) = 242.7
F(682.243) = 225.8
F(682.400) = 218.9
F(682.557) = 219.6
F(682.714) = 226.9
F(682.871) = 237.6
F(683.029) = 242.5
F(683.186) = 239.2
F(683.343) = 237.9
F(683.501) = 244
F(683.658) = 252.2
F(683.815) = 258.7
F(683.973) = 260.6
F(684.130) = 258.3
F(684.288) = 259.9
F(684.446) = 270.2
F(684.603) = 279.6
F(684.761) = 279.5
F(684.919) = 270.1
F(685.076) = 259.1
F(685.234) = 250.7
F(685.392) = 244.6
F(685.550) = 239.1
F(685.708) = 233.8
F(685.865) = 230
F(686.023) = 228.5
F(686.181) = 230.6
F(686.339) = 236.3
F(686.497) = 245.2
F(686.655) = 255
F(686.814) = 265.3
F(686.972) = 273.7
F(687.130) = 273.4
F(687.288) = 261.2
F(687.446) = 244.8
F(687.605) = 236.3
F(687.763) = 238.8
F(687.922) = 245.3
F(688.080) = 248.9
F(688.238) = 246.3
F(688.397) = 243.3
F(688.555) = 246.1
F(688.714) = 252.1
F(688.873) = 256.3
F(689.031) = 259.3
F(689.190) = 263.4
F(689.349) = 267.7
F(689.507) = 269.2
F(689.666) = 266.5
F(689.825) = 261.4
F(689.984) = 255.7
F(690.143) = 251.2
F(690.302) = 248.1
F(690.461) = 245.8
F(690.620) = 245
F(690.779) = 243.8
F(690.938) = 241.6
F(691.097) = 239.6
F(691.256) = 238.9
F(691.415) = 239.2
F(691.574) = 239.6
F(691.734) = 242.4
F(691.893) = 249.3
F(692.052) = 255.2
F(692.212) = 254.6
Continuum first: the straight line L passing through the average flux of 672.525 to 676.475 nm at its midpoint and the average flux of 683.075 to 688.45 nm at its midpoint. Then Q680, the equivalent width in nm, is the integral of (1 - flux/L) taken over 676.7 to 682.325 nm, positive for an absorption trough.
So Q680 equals 0.30 nm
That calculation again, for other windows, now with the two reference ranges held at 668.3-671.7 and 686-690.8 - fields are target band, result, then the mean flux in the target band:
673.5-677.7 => 0.20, 250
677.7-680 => 0.12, 246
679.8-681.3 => 0.12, 238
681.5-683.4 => 0.12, 241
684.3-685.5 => -0.04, 264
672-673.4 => -0.25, 311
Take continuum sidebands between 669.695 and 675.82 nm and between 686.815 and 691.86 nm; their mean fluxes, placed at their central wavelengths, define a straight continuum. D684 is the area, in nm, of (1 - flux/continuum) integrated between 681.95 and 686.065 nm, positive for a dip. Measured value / 0.22 nm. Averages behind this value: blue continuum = 282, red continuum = 251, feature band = 247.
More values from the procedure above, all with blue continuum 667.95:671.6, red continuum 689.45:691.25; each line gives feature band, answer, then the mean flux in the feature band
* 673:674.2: -0.178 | 298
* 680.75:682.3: 0.051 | 247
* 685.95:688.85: 0.044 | 249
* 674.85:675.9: 0.052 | 246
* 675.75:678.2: 0.059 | 252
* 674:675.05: 0.103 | 234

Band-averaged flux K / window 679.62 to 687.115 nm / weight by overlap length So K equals 247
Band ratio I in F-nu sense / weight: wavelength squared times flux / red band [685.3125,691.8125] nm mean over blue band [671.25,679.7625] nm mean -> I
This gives 0.9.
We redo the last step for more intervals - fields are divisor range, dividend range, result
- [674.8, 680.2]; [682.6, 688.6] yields 1.03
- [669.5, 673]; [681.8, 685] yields 0.89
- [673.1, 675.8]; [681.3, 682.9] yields 0.94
